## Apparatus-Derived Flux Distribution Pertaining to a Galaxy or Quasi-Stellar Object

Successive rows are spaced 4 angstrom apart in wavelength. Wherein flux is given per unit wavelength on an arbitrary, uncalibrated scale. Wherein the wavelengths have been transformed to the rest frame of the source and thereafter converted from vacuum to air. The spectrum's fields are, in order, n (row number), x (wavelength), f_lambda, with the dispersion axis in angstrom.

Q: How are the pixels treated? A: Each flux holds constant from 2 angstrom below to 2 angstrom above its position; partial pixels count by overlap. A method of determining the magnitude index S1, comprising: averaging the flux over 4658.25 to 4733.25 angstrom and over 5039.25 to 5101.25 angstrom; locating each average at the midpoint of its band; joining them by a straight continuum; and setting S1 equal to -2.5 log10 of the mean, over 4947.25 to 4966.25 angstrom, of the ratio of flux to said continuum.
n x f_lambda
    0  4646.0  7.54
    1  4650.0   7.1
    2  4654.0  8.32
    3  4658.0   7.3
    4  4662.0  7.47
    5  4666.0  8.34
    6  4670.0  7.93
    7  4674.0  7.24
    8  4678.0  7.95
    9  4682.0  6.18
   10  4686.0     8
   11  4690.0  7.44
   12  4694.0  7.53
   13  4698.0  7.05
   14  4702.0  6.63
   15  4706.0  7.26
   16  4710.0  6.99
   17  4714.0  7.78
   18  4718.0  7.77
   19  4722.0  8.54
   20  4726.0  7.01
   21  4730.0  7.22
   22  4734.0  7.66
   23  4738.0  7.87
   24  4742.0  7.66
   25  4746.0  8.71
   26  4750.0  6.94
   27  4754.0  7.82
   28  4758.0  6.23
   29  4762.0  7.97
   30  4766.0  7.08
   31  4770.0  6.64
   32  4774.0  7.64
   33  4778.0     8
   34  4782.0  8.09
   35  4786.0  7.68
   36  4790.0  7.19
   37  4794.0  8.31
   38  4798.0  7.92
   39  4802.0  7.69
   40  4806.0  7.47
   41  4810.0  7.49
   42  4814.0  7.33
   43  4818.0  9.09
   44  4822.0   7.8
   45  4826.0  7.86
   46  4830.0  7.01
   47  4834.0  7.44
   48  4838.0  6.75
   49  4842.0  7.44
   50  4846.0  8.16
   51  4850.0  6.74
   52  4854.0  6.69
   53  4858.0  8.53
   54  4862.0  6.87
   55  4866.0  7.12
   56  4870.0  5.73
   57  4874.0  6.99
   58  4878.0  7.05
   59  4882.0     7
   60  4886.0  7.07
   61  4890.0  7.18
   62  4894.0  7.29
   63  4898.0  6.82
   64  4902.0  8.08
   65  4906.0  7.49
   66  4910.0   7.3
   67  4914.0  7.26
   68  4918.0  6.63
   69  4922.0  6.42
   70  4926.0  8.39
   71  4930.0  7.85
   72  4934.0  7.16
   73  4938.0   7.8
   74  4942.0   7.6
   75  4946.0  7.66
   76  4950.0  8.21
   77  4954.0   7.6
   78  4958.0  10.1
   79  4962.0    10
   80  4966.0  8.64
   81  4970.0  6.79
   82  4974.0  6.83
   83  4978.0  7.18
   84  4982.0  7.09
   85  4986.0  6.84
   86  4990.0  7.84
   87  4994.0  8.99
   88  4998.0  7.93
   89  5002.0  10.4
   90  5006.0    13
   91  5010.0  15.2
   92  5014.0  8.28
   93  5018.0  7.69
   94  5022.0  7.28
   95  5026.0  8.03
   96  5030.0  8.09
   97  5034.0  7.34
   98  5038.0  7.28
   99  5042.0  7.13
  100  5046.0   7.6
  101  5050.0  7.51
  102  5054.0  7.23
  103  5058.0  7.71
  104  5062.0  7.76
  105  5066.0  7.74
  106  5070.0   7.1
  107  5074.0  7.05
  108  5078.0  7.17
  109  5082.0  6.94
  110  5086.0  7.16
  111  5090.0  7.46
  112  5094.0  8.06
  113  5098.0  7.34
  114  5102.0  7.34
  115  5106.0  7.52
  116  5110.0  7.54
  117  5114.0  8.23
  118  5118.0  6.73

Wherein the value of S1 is -0.20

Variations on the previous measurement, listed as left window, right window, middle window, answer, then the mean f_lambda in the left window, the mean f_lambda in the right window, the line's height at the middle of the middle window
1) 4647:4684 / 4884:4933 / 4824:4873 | 0.03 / 7.54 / 7.31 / 7.37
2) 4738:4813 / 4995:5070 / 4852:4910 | 0.12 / 7.59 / 8.48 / 7.95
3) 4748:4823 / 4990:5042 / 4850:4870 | 0.14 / 7.6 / 9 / 8.05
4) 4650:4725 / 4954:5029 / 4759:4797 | 0.04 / 7.52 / 8.74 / 7.88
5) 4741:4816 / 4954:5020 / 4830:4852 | 0.10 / 7.57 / 8.88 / 7.96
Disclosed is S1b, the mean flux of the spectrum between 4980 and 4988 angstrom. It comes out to 6.96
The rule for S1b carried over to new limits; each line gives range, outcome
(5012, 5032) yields 7.87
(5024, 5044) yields 7.57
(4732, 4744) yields 7.73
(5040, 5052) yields 7.41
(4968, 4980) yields 6.93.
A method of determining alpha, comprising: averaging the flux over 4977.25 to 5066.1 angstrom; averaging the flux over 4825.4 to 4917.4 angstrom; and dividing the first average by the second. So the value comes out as 1.16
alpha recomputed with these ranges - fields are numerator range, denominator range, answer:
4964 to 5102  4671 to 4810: 1.06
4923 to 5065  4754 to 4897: 1.11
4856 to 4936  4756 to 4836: 0.95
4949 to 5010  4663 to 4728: 1.17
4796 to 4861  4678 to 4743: 1.02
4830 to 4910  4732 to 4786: 0.95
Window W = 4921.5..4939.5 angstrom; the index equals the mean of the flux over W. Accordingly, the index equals 7.61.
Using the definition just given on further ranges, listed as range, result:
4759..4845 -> 7.6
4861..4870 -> 6.73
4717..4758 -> 7.65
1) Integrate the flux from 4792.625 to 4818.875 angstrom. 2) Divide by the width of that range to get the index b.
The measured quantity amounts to 7.84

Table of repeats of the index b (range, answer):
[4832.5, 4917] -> 7.18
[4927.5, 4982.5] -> 7.92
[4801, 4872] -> 7.4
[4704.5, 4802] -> 7.59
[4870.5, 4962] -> 7.52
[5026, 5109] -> 7.44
